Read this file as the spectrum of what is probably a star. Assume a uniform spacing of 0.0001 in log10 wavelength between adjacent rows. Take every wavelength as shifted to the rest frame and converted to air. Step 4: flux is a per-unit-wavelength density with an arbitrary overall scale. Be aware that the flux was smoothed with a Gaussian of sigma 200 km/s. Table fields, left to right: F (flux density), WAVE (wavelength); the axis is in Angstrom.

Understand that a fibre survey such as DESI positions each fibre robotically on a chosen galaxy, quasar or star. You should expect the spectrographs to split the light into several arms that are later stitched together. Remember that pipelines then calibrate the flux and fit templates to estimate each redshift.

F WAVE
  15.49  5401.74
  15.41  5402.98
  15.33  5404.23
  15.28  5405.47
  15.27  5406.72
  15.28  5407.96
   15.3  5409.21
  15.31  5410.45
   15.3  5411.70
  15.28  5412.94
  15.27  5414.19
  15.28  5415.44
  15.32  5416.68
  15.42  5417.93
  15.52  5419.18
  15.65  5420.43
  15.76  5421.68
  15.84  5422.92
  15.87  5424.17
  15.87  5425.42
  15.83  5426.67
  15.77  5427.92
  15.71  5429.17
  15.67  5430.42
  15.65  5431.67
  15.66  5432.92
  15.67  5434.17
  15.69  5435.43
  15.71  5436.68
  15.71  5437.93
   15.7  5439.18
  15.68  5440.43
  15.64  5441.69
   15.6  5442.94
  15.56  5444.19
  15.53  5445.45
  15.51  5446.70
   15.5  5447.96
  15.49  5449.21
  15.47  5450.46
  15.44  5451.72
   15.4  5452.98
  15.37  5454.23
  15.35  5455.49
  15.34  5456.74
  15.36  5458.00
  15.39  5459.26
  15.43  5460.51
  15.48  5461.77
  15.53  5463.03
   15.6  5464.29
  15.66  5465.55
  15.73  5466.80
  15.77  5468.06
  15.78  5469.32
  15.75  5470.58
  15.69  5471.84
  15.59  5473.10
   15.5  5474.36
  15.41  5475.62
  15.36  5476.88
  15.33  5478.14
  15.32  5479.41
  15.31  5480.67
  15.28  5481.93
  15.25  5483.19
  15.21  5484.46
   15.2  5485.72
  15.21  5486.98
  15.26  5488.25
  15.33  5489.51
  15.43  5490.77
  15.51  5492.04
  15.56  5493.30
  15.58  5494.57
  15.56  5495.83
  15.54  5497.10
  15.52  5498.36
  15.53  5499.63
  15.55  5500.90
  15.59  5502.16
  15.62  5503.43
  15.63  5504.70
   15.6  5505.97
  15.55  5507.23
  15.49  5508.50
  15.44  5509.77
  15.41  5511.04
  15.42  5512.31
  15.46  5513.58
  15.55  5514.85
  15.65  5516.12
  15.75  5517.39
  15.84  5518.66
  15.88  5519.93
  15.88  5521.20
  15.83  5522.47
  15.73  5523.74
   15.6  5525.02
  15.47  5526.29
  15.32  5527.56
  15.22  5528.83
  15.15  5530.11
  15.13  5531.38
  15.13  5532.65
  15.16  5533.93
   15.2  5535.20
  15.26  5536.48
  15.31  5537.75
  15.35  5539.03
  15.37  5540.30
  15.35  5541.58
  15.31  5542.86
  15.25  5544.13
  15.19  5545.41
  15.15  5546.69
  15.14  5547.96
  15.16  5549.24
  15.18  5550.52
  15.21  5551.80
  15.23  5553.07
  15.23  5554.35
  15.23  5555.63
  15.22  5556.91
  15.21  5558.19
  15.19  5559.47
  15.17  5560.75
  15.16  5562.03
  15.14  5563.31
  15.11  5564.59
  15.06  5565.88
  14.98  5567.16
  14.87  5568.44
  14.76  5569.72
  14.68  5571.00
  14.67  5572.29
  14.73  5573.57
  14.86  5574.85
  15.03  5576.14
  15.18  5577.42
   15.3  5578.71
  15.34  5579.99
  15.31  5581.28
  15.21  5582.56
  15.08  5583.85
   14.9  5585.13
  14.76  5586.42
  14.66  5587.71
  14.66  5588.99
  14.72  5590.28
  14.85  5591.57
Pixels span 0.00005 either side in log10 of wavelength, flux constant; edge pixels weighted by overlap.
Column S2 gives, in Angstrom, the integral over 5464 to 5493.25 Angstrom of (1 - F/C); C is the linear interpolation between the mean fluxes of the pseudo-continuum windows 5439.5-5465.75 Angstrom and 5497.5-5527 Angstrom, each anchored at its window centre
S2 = 0.2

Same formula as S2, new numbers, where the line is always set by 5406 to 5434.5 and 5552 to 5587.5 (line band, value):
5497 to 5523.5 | -0.6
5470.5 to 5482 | -0.1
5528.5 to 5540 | 0.0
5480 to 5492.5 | 0.0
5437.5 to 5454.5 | -0.1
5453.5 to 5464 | 0.0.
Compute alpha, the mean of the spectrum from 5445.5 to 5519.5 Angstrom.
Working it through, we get 15.5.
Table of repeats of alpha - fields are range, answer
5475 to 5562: 15.4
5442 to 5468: 15.5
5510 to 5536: 15.5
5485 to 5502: 15.5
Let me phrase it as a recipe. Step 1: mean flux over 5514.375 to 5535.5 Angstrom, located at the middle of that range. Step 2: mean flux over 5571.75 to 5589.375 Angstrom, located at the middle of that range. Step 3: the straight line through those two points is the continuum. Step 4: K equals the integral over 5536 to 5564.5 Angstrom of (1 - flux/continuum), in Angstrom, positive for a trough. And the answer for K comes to 0.1 Angstrom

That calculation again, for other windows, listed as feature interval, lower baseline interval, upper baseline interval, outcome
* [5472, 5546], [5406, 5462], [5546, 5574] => -0.9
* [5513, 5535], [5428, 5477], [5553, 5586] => -0.4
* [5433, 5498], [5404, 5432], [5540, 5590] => -0.5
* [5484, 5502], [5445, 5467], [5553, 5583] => -0.1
